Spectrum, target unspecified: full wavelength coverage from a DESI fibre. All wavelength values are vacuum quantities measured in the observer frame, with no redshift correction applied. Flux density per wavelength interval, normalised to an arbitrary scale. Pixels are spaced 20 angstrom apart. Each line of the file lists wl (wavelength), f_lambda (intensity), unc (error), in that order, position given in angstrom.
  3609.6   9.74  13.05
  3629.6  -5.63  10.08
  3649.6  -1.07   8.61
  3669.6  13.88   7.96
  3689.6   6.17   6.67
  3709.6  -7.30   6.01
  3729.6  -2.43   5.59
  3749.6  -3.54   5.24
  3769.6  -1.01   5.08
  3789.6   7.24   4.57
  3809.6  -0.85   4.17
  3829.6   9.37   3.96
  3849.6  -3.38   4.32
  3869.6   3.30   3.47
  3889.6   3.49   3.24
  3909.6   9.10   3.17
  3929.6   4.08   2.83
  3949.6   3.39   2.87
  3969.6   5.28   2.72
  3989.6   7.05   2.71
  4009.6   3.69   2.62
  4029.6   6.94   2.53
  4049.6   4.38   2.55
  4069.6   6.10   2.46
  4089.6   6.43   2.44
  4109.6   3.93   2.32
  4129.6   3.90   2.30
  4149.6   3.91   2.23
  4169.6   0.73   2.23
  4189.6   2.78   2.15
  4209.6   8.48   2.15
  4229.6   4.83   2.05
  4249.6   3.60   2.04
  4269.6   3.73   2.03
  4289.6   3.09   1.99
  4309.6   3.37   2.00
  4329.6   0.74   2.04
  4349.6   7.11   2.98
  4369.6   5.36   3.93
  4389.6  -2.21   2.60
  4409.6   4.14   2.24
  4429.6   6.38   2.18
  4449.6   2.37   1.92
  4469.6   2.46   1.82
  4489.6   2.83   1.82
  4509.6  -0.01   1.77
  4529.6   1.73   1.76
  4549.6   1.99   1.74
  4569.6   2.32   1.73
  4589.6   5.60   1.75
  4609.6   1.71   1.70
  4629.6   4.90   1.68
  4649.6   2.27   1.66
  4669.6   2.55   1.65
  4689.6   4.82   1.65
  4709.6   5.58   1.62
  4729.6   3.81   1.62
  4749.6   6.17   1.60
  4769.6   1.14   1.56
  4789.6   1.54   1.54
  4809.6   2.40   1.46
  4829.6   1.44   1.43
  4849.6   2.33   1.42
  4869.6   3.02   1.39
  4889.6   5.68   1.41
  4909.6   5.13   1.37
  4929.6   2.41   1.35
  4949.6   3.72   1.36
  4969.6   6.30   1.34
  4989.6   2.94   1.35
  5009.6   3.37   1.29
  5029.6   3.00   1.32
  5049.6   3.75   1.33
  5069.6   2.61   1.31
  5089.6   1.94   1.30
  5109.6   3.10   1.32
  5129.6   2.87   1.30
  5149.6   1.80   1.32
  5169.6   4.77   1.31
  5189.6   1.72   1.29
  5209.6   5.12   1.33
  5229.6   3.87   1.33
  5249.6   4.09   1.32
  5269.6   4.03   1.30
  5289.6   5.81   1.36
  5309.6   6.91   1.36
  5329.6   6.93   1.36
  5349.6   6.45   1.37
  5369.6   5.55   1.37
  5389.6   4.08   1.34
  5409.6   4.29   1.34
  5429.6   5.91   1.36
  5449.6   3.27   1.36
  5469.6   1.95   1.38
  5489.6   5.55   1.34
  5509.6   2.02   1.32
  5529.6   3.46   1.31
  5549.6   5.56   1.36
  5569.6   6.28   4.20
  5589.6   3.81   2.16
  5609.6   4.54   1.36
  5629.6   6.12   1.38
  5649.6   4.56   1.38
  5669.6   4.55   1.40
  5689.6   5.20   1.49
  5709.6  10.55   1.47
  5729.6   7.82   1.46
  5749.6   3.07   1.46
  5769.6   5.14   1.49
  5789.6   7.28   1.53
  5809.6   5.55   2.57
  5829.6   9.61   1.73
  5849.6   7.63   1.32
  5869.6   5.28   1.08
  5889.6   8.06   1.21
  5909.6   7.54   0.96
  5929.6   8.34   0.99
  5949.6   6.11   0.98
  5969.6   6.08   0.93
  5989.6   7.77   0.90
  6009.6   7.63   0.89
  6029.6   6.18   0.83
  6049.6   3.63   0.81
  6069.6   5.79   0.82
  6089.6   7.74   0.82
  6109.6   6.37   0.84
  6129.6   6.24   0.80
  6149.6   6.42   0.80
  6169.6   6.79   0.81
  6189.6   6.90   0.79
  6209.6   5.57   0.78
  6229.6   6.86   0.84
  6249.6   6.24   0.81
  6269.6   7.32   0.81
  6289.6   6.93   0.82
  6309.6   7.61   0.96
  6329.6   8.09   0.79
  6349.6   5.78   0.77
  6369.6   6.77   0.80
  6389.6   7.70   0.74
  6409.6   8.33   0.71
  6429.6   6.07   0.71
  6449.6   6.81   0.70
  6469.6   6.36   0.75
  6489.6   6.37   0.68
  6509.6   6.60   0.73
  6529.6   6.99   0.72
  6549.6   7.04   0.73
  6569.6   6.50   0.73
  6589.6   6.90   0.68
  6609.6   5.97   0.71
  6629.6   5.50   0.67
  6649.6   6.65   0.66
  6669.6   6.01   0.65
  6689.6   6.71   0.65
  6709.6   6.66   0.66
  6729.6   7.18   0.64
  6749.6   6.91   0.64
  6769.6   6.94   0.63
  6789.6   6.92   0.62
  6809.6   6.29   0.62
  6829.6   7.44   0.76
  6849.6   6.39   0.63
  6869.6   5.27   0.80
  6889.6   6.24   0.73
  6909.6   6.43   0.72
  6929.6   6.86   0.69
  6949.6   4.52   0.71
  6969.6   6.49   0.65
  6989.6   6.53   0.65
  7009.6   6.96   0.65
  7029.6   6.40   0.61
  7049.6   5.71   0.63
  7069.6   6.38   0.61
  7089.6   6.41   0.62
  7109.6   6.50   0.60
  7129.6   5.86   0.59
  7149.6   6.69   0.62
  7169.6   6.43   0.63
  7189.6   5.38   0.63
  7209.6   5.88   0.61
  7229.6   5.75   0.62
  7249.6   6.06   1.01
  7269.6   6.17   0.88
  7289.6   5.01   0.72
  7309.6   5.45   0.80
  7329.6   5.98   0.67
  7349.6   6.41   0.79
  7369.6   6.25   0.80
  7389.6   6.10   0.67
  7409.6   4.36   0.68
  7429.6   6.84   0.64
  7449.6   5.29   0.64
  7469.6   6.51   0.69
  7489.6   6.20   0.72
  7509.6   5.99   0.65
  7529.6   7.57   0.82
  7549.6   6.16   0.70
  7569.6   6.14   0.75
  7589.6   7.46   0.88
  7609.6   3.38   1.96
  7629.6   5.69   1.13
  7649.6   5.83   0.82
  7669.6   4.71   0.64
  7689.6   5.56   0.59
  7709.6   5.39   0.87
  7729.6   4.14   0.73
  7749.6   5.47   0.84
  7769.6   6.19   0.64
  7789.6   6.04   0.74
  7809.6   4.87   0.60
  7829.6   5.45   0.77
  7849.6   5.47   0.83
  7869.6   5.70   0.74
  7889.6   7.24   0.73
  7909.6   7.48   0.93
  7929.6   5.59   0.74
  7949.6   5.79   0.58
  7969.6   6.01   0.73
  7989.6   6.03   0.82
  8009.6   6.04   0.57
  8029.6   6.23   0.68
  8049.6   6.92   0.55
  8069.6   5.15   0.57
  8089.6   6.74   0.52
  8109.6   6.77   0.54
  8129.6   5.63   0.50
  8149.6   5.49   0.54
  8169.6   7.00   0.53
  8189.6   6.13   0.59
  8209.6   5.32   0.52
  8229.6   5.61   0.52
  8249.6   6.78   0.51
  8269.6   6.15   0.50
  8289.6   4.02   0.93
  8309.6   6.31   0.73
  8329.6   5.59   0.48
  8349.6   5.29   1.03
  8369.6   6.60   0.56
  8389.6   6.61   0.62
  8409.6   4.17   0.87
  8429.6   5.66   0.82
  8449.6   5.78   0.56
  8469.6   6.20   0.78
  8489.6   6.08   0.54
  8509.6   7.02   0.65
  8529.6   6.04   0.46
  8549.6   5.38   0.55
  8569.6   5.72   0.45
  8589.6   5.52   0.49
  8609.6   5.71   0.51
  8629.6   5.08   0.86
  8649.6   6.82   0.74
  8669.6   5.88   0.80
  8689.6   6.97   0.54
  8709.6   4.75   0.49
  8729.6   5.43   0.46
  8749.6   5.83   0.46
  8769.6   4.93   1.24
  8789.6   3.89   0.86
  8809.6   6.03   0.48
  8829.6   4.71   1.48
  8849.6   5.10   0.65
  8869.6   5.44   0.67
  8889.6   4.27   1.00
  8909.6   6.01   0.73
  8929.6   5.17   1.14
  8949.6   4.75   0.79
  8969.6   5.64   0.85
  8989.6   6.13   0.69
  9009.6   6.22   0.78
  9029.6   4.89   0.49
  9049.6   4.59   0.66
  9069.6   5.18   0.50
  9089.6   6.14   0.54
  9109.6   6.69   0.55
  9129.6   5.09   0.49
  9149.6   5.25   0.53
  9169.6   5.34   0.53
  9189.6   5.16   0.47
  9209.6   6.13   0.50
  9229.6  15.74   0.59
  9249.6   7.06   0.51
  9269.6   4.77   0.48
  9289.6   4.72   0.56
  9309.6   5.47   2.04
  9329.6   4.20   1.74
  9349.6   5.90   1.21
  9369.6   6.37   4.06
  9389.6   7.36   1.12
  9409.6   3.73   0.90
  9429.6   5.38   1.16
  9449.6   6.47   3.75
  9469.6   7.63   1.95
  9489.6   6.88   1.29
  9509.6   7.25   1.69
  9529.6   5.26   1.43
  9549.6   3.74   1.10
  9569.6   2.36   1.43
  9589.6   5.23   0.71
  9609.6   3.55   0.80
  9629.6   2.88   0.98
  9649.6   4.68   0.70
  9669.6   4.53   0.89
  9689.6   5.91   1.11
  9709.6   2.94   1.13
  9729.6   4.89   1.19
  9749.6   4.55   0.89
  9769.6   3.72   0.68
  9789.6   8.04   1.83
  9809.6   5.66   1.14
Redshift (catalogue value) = 0.41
